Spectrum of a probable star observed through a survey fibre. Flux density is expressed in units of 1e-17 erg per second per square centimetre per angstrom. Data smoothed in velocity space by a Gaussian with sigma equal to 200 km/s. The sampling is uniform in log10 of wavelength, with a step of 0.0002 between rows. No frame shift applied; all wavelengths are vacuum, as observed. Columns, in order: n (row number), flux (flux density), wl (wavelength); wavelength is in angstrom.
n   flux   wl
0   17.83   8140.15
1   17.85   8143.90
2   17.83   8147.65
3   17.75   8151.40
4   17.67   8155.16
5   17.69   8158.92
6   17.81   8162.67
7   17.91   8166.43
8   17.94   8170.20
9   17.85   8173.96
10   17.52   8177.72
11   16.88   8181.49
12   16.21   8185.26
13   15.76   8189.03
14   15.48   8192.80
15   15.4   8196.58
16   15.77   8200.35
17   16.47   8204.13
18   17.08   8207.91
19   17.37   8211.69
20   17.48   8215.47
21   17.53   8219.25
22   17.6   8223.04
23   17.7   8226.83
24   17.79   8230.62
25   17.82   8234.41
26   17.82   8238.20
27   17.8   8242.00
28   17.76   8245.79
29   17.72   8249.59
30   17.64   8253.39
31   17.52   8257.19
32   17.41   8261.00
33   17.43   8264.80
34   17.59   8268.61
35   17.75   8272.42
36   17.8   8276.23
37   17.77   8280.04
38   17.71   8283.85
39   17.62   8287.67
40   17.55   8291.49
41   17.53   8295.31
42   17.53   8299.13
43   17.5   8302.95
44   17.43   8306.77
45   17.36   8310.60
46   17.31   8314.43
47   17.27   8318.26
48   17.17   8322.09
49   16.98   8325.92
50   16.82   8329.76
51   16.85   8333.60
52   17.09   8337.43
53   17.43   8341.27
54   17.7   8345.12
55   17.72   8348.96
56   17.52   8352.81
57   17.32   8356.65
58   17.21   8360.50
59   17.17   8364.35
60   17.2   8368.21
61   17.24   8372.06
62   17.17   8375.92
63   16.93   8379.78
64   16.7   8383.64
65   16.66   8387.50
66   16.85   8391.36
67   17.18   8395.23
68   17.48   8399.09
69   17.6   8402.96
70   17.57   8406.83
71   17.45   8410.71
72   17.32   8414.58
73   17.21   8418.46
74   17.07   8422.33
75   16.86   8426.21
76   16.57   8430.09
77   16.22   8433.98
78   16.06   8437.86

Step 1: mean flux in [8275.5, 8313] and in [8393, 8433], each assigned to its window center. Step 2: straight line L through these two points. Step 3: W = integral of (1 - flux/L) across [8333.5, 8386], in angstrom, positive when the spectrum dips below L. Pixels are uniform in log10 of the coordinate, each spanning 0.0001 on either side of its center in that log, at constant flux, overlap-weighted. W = 0.4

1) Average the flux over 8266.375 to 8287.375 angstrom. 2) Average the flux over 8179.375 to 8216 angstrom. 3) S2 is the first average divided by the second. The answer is 1.08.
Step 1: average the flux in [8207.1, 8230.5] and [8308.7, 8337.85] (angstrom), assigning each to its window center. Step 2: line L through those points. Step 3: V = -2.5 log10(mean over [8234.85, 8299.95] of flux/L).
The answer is -0.02 mag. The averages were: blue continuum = 17.5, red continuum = 17.1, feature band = 17.6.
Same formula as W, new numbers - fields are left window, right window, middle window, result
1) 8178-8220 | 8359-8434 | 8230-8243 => -0.93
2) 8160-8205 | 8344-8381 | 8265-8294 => -1.02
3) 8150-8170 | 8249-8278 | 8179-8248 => 2.68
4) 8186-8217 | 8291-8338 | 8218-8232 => -0.96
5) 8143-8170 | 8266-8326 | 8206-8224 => 0.28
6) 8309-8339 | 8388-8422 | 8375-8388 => 0.28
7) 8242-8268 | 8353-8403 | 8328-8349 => 0.06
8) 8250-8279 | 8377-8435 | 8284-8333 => 0.27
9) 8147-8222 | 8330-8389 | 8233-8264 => -1.03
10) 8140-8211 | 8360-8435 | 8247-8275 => -0.84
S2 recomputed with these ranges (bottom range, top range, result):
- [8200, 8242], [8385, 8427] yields 0.99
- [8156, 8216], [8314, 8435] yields 1.01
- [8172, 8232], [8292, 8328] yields 1.03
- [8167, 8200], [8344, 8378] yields 1.04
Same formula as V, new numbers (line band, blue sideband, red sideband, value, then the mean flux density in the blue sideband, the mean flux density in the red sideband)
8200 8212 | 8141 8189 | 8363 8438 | 0.05 mag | 17.5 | 17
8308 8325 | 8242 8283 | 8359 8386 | 0.01 mag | 17.7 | 17.1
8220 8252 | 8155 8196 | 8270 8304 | -0.02 mag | 17.1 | 17.6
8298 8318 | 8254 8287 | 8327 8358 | 0.00 mag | 17.6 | 17.3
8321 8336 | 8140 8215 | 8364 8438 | 0.01 mag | 17.1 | 17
